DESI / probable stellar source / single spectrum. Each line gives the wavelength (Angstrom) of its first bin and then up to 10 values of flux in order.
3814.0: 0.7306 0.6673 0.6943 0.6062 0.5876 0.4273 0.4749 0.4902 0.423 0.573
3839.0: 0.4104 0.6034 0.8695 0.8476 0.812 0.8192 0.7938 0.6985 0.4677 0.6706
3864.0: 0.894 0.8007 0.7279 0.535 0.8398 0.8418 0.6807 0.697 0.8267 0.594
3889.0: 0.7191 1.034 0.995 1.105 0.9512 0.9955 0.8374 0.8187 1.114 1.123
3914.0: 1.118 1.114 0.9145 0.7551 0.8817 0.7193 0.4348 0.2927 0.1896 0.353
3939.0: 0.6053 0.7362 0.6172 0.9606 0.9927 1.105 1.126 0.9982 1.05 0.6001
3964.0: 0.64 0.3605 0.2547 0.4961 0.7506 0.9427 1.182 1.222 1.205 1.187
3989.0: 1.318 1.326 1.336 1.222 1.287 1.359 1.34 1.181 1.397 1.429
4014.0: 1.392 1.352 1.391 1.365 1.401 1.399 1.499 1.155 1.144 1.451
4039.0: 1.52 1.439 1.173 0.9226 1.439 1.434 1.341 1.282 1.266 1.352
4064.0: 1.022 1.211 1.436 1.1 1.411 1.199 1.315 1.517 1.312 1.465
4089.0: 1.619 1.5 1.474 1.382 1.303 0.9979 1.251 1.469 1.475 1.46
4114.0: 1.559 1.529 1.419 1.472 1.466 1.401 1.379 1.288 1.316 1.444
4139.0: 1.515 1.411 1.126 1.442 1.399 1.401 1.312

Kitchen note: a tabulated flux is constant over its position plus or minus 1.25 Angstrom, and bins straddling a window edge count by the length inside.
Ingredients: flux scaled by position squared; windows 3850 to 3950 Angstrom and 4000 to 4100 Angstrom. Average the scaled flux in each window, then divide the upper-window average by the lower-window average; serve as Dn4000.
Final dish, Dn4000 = 1.85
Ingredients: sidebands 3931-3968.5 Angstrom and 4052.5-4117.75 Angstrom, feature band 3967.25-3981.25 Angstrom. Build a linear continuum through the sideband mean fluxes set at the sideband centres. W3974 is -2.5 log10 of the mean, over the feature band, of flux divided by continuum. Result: 0.12 mag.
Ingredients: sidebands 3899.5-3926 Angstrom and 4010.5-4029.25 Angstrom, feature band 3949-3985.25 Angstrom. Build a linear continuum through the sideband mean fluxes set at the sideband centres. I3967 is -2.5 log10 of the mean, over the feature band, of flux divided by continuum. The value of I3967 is 0.35 mag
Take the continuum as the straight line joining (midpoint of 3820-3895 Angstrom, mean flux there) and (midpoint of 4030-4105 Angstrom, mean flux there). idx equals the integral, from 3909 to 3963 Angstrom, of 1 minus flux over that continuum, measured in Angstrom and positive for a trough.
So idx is 7.0 Angstrom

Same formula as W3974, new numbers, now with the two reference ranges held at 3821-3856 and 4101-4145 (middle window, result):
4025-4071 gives -0.10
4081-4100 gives -0.11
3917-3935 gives 0.34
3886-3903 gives -0.19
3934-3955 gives 0.19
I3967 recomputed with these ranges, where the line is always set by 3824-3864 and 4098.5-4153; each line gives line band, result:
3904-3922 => -0.211 mag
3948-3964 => -0.024 mag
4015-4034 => -0.208 mag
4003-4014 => -0.242 mag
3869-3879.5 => -0.021 mag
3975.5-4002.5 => -0.207 mag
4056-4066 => -0.010 mag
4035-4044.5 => -0.212 mag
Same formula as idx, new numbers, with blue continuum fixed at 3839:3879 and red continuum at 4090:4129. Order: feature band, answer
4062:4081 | 0.8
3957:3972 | 6.3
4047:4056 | -0.7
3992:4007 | -2.4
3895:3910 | -2.0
